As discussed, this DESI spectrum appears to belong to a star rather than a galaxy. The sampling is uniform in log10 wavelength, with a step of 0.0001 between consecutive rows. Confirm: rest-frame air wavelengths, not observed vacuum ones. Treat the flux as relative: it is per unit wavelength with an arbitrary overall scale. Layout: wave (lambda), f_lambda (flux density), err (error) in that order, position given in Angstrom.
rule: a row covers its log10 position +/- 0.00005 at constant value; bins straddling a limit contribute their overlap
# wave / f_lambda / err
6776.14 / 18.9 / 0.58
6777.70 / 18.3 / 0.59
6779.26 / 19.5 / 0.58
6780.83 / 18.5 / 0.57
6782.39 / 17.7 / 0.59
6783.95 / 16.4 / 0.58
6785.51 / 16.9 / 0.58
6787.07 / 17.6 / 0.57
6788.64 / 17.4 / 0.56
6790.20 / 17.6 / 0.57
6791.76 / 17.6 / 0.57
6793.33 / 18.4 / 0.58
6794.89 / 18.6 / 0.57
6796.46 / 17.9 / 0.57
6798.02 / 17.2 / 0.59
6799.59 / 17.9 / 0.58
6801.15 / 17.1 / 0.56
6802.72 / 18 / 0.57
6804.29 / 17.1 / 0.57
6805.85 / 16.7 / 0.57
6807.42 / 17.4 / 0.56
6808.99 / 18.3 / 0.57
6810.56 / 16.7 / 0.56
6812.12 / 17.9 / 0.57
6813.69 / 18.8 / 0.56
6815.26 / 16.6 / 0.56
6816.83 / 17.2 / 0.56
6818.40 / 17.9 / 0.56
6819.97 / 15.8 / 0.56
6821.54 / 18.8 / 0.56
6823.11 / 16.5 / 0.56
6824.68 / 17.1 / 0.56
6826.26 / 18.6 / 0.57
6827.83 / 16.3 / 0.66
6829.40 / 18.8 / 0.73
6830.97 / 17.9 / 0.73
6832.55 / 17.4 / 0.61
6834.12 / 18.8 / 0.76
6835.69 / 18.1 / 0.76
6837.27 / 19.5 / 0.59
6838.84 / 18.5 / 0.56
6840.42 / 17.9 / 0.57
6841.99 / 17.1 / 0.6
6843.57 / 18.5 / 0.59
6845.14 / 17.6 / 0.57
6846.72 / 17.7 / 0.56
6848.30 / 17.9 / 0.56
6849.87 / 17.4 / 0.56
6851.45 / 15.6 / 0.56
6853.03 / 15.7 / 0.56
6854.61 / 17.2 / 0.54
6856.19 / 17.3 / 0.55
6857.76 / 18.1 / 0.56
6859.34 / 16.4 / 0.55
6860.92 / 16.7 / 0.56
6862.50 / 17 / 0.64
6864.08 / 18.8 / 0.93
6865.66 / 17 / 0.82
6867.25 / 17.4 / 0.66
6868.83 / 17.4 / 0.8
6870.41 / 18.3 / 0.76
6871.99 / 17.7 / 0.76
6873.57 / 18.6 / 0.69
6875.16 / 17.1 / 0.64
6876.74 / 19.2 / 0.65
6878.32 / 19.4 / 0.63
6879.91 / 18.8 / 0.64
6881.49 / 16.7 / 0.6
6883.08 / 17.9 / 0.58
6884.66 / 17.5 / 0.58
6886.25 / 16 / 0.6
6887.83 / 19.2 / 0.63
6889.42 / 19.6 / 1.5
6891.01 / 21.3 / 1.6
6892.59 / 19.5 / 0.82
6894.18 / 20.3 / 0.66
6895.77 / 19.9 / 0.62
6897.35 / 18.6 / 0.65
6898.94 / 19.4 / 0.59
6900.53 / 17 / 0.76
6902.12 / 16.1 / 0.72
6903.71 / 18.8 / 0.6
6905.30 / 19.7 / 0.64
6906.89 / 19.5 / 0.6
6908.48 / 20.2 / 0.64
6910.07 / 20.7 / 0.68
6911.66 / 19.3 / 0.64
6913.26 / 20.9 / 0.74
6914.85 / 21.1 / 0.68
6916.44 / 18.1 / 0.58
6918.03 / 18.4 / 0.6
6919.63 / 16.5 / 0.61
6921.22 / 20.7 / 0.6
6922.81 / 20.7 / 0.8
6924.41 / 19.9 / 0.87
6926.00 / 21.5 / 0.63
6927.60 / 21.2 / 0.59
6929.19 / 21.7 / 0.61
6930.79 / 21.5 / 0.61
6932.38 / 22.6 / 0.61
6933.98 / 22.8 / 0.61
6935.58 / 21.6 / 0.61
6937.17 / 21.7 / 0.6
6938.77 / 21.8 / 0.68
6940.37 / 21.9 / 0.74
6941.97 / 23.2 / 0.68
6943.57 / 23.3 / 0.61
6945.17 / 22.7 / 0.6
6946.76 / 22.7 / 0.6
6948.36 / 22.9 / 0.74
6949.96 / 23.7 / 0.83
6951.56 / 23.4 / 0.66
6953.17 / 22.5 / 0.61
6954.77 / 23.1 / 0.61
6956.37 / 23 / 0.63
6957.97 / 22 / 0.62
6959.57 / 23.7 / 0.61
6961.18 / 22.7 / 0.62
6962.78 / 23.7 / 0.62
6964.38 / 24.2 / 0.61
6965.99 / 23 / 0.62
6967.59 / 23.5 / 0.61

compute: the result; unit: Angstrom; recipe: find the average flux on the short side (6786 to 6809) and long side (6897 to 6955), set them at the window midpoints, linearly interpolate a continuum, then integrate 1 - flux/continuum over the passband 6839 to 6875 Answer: 3.2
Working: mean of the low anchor 17.6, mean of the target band 17.4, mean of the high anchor 20.8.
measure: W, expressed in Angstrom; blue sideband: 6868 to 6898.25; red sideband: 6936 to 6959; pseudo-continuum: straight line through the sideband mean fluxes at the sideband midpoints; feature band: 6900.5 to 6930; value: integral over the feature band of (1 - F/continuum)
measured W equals 1.4 Angstrom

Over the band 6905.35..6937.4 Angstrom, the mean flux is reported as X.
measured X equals 20.5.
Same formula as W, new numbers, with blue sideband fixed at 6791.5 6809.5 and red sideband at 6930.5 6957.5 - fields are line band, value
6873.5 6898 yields 2.25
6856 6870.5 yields 1.78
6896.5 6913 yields 1.77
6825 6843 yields 0.73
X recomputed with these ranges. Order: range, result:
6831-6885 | 17.7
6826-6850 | 18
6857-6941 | 19.2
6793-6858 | 17.6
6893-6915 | 19.3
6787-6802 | 17.7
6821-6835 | 17.8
